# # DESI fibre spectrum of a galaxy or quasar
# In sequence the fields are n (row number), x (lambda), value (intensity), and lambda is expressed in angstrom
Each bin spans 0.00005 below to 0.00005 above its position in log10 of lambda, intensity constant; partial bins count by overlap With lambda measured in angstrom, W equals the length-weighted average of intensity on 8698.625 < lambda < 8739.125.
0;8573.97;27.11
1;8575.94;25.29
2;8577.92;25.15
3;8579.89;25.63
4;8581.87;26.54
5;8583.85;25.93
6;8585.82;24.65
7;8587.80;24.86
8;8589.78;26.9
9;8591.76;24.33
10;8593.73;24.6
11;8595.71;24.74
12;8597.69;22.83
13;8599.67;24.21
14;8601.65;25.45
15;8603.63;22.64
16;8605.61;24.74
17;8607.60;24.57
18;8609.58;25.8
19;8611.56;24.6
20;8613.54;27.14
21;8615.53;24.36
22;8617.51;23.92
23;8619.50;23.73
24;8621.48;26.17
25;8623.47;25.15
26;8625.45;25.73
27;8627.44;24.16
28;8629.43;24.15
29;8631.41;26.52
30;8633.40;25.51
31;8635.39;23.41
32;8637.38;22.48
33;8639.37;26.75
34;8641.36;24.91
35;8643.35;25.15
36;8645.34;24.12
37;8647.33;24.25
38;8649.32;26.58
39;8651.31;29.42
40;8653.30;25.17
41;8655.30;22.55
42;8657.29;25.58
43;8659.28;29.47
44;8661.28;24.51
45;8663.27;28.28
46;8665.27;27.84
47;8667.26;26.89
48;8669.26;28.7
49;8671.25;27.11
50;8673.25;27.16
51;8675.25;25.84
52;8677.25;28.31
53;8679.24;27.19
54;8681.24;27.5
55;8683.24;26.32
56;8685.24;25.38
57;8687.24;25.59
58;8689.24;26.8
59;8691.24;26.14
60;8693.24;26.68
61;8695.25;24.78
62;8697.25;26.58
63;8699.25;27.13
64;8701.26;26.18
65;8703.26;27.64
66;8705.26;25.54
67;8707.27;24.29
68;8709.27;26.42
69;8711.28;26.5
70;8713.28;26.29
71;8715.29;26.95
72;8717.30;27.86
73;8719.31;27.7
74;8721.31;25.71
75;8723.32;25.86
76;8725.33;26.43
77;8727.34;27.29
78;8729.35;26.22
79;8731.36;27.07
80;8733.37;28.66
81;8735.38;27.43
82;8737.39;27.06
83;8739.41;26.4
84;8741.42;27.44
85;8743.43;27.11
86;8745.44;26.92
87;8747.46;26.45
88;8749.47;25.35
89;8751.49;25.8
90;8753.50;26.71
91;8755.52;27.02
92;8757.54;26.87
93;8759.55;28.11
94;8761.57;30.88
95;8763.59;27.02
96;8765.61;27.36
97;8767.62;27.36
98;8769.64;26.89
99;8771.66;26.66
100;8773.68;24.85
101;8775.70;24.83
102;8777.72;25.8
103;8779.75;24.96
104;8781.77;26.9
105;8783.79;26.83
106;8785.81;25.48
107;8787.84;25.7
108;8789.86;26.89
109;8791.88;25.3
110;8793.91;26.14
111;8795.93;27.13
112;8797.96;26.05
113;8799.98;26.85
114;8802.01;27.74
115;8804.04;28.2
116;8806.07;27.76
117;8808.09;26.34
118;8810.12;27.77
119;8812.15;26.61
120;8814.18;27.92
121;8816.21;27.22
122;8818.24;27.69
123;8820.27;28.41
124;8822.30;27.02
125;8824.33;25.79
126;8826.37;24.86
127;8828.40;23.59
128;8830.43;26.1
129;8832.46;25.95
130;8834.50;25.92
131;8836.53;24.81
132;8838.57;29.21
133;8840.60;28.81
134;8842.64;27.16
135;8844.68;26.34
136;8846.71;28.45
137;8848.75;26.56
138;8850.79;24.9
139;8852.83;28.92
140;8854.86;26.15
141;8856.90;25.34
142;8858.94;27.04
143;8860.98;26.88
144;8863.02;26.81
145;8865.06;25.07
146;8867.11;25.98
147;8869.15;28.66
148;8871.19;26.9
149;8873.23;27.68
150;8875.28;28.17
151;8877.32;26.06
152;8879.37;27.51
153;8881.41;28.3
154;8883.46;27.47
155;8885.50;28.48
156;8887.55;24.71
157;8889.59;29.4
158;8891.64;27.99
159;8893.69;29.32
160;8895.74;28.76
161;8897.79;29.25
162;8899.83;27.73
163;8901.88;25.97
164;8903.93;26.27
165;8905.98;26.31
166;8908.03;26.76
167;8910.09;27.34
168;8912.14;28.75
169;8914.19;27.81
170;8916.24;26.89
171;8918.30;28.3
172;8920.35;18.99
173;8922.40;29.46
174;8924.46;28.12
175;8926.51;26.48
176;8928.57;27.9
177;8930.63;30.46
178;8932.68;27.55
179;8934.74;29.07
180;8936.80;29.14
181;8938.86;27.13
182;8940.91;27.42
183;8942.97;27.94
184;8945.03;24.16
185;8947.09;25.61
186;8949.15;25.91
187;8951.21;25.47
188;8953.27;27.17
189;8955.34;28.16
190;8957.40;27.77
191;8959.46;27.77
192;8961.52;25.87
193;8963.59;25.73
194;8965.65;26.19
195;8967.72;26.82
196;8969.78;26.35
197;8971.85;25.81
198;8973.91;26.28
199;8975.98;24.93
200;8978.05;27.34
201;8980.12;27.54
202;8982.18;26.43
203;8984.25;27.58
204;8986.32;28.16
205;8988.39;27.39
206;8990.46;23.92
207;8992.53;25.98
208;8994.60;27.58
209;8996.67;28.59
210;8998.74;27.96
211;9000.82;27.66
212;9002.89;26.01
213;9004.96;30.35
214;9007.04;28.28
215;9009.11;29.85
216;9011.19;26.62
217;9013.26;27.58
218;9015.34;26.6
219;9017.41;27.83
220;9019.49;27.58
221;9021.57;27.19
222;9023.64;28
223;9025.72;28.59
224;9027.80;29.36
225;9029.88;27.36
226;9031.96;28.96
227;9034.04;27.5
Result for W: 26.7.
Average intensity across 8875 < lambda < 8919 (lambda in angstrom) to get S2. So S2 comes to 27.6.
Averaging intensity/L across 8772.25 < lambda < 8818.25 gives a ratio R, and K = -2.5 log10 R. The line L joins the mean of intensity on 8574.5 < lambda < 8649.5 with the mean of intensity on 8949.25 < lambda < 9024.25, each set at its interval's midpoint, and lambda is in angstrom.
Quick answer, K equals -0.02 mag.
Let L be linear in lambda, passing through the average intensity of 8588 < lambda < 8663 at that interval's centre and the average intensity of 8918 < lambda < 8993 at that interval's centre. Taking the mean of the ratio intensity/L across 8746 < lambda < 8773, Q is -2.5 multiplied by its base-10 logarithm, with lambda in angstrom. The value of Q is -0.054 mag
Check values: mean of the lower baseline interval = 25.1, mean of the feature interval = 27.1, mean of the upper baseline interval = 26.8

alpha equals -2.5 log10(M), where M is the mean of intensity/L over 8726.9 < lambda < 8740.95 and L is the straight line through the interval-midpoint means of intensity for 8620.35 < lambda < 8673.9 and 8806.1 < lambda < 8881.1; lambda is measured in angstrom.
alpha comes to -0.036 mag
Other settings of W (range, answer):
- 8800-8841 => 26.9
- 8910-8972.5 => 27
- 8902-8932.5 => 27.1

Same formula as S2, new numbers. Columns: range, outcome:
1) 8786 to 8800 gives 26.2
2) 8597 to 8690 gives 25.6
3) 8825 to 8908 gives 27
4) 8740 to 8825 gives 26.8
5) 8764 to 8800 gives 26.2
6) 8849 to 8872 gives 26.6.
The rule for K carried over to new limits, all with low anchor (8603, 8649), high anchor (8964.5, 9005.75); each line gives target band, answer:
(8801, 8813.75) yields -0.06 mag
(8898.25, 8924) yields -0.01 mag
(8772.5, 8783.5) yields 0.01 mag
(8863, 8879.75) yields -0.03 mag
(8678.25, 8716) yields -0.04 mag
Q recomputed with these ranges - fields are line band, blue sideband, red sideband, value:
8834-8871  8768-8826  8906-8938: 0.01 mag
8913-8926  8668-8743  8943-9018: 0.01 mag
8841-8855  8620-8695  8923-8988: -0.02 mag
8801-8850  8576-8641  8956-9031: -0.03 mag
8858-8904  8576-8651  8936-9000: -0.04 mag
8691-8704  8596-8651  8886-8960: -0.04 mag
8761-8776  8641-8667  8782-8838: -0.02 mag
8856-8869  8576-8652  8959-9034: 0.01 mag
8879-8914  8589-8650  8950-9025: -0.05 mag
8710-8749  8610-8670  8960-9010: -0.04 mag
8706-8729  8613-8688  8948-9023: -0.01 mag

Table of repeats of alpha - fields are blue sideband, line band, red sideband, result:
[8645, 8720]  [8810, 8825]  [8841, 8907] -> -0.01 mag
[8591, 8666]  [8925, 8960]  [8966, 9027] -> -0.02 mag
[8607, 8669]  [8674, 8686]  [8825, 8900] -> -0.04 mag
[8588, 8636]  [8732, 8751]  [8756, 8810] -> -0.03 mag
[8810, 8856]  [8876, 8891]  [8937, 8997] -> -0.03 mag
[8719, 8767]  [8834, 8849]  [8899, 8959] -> -0.01 mag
